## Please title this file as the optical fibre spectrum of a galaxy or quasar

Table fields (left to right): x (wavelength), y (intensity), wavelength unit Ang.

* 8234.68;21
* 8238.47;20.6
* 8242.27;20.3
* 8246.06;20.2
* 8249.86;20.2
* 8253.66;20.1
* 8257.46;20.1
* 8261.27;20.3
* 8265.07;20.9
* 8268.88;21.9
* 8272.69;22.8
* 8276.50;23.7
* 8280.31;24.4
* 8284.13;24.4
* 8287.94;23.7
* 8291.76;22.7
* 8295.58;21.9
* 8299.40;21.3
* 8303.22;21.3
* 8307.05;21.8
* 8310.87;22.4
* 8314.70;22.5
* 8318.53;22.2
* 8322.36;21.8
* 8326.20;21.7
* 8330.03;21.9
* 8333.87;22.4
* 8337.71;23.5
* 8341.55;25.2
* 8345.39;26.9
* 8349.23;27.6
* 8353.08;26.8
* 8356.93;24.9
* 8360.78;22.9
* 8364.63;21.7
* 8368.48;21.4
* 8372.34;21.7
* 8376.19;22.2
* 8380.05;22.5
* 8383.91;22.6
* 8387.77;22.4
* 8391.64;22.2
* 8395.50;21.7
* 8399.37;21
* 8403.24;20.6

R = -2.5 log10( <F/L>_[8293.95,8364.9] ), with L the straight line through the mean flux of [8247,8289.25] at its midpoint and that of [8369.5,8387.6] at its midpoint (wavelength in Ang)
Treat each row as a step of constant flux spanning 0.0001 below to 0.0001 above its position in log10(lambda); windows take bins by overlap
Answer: -0.05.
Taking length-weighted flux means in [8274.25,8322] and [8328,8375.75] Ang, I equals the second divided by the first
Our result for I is 1.05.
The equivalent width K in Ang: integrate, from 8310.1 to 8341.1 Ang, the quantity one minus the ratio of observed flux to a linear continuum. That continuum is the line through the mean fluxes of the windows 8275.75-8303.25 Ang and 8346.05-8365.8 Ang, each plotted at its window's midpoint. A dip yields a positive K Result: 2.15 Ang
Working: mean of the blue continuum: 23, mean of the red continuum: 25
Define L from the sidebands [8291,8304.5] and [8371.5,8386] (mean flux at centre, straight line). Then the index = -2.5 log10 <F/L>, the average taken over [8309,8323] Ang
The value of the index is -0.02 mag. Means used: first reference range 21.8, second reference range 22.3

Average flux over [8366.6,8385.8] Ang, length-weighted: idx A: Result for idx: 22.1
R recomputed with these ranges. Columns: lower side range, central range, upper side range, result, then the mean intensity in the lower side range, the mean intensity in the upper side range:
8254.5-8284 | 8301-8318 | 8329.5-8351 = 0.08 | 22.1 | 24.7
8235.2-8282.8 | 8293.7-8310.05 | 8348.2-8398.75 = 0.02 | 21.3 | 23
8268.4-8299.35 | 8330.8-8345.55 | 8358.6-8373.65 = -0.08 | 23.1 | 22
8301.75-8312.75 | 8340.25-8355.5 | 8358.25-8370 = -0.20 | 21.9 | 22.2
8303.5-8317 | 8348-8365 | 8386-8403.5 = -0.14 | 22.1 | 21.7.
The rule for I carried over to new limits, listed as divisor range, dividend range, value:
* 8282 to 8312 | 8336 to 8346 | 1.11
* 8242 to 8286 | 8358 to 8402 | 1.02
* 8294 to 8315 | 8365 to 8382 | 1.01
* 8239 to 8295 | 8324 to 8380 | 1.08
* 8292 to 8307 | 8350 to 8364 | 1.14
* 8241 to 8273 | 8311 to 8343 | 1.09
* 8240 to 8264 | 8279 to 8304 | 1.13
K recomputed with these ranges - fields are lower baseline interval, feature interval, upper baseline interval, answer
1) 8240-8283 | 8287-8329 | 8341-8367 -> 2.1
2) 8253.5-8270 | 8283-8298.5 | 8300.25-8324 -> -1.1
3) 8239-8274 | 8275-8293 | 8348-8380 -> -2.0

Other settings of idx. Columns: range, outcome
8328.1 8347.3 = 24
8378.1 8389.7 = 22.5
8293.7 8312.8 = 21.7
